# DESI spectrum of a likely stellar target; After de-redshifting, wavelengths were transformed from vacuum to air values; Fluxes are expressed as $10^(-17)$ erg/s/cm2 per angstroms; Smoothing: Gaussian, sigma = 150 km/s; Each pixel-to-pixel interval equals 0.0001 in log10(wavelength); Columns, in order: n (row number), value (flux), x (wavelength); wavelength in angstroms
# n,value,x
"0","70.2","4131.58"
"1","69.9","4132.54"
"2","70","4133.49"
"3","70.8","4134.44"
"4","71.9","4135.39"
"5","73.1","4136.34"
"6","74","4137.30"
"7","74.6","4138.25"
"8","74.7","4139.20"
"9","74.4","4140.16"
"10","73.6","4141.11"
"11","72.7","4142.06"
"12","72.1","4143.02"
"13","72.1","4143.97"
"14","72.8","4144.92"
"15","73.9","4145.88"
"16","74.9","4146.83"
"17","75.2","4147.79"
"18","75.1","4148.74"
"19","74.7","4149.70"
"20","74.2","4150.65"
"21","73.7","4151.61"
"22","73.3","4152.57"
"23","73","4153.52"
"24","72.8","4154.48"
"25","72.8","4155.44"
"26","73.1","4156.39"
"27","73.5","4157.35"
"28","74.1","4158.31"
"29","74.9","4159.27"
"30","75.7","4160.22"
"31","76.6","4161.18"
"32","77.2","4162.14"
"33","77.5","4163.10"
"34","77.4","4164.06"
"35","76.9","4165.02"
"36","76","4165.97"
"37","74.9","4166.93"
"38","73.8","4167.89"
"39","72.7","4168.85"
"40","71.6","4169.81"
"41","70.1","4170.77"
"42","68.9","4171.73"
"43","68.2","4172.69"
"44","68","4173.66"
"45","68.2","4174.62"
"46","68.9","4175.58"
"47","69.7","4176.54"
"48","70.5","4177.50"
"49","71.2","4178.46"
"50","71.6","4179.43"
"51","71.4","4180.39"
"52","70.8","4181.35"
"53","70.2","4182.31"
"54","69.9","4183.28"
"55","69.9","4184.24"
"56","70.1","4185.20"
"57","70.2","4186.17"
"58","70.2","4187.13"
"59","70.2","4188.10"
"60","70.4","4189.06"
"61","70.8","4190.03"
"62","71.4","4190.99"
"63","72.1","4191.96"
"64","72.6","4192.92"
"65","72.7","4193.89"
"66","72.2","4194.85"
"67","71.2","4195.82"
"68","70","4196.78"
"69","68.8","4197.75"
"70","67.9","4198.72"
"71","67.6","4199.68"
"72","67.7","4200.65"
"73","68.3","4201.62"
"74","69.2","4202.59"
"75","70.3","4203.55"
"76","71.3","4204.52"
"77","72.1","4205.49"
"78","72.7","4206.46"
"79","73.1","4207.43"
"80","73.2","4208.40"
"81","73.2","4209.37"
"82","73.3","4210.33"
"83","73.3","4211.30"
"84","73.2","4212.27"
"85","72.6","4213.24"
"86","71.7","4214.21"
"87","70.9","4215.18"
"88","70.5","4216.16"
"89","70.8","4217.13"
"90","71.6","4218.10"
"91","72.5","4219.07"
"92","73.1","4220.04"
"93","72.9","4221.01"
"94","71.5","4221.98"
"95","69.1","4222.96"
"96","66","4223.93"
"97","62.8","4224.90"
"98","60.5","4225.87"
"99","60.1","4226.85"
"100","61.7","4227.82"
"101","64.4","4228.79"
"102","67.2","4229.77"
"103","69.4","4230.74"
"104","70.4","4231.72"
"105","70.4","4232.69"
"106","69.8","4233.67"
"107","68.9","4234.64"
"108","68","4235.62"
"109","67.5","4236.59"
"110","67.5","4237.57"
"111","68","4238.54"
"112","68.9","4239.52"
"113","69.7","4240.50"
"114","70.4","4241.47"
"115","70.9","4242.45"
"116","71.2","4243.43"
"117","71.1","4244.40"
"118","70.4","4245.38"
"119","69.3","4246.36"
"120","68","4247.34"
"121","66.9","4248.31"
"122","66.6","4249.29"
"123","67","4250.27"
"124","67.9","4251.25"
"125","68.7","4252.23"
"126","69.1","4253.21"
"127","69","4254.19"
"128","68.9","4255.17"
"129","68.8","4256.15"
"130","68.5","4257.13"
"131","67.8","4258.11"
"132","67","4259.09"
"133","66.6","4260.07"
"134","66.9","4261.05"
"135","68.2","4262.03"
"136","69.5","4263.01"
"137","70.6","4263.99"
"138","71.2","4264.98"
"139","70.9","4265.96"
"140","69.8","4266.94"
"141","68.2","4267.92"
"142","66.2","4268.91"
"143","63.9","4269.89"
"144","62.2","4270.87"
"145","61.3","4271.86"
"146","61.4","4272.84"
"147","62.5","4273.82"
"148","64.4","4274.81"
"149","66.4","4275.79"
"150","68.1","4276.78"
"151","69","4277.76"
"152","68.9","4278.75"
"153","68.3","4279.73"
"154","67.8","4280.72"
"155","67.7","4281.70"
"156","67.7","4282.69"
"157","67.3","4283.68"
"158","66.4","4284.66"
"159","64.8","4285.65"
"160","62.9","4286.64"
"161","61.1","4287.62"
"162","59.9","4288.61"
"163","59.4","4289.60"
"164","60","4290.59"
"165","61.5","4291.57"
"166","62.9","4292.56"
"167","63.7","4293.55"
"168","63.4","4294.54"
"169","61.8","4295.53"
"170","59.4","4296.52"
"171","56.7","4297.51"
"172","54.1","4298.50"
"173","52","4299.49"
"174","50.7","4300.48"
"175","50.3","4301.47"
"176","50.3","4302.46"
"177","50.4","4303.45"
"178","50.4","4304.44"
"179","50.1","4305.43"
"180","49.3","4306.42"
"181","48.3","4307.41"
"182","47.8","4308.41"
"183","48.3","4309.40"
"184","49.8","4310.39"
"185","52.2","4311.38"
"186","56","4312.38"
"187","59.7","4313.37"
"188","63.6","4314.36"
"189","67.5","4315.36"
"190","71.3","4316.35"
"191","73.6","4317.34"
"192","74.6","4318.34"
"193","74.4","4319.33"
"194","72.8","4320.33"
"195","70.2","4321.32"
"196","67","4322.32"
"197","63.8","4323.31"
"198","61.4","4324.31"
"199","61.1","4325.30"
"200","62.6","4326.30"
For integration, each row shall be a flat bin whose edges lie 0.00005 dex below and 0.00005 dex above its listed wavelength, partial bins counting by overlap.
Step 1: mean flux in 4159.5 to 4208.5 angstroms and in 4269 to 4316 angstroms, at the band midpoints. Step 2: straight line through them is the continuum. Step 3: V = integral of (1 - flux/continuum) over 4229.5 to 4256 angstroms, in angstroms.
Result -1.6 angstroms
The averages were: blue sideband 71.5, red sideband 59.7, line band 68.9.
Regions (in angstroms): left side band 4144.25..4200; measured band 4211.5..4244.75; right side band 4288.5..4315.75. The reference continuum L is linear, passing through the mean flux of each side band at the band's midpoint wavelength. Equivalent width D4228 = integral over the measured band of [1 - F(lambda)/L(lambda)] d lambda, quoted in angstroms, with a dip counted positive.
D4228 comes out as -2.0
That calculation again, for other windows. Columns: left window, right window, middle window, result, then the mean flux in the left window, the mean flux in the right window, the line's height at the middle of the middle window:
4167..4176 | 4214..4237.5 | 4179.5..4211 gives -0.64 angstroms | 70.2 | 68.3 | 69.4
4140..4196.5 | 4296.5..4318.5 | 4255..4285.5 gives -3.57 angstroms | 72.5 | 55.6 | 60.1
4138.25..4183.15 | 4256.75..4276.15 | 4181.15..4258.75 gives -0.15 angstroms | 73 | 66.7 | 69.5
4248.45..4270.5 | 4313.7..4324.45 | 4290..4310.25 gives 4.23 angstroms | 68.2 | 69.2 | 68.9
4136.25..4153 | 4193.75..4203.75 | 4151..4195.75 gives -0.40 angstroms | 73.8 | 69.6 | 71.6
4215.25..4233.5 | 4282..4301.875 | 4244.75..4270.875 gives -1.59 angstroms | 68.1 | 60.4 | 64.3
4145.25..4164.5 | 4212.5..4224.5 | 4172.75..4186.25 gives 0.60 angstroms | 74.6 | 71.1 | 73.3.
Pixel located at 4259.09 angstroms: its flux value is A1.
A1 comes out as 67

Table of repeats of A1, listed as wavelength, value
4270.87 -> 62.2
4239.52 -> 68.9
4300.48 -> 50.7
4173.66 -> 68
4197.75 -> 68.8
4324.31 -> 61.4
